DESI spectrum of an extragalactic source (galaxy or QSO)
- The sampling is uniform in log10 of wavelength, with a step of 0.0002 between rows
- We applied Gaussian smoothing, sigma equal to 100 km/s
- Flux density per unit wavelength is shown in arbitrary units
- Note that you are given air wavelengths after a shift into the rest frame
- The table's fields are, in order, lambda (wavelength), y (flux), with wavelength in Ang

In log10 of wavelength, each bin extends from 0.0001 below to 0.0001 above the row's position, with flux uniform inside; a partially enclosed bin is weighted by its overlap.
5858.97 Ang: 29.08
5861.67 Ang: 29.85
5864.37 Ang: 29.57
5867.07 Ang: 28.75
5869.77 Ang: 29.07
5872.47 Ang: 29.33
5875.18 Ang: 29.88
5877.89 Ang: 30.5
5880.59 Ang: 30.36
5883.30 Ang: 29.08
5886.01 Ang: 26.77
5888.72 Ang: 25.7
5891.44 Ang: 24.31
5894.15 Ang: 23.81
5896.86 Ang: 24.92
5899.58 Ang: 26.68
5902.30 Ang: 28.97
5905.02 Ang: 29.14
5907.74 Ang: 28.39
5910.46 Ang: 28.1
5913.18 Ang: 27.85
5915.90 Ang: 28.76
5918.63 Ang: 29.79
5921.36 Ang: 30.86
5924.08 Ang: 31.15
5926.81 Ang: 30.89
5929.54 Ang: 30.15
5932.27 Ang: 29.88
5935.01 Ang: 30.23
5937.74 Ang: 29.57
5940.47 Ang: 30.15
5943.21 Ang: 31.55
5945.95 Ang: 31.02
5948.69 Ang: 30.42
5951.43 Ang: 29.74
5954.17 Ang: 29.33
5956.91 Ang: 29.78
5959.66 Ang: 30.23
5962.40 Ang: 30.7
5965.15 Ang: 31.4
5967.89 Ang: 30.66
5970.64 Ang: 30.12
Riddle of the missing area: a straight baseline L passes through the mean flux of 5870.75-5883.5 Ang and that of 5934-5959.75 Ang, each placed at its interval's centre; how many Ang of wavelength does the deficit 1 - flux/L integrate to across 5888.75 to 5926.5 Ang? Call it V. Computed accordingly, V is 2.7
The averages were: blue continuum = 29.9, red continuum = 30.2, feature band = 27.9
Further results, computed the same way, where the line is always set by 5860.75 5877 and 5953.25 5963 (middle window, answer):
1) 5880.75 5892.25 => 1.0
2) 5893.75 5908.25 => 1.2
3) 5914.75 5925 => -0.1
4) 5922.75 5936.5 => -0.3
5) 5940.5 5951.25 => -0.3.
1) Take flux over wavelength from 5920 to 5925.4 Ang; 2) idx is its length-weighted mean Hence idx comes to 31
